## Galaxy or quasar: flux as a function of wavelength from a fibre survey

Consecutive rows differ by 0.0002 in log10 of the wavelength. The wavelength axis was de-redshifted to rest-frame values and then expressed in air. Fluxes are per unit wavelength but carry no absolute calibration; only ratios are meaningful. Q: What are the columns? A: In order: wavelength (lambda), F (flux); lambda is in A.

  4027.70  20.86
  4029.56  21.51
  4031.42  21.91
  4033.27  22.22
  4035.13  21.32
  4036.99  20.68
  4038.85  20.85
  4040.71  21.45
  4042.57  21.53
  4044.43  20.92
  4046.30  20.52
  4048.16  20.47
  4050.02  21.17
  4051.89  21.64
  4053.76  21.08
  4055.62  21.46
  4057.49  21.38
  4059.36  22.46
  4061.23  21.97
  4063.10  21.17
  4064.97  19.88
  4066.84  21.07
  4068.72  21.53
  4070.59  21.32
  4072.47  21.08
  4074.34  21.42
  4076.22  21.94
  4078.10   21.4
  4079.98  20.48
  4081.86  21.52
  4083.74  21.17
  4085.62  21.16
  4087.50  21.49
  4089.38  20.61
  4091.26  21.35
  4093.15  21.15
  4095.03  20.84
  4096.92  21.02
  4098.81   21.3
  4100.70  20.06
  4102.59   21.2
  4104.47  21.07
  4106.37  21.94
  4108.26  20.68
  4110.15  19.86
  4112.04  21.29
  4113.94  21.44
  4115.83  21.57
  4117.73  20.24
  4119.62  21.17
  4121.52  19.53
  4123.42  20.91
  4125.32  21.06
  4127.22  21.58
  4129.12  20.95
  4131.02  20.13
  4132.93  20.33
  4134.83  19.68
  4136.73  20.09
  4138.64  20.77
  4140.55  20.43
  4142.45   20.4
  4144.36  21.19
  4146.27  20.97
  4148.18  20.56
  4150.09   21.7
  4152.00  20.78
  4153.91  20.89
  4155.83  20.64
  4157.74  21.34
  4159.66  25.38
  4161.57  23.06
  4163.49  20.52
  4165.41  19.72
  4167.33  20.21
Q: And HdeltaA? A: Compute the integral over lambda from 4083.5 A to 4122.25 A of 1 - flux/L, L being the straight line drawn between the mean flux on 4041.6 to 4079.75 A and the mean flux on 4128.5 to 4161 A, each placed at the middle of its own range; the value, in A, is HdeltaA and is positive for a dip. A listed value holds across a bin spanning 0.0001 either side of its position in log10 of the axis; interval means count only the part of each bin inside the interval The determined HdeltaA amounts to 0.29 A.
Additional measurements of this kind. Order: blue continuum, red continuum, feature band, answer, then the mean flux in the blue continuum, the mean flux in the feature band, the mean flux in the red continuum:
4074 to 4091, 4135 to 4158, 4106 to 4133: 0.16 A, 21.2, 20.8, 20.8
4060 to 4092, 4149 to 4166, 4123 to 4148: 0.98 A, 21.2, 20.6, 21.6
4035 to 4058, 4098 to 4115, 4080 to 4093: -0.08 A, 21.1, 21.2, 21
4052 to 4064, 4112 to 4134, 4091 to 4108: 0.02 A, 21.6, 21.1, 20.8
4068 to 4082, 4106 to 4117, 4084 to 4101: 0.13 A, 21.3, 21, 21.1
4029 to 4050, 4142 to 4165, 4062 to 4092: 0.17 A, 21.2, 21.2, 21.4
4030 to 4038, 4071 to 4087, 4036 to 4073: 0.39 A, 21.5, 21.2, 21.3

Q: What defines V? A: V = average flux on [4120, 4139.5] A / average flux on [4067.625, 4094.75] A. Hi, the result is 0.97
